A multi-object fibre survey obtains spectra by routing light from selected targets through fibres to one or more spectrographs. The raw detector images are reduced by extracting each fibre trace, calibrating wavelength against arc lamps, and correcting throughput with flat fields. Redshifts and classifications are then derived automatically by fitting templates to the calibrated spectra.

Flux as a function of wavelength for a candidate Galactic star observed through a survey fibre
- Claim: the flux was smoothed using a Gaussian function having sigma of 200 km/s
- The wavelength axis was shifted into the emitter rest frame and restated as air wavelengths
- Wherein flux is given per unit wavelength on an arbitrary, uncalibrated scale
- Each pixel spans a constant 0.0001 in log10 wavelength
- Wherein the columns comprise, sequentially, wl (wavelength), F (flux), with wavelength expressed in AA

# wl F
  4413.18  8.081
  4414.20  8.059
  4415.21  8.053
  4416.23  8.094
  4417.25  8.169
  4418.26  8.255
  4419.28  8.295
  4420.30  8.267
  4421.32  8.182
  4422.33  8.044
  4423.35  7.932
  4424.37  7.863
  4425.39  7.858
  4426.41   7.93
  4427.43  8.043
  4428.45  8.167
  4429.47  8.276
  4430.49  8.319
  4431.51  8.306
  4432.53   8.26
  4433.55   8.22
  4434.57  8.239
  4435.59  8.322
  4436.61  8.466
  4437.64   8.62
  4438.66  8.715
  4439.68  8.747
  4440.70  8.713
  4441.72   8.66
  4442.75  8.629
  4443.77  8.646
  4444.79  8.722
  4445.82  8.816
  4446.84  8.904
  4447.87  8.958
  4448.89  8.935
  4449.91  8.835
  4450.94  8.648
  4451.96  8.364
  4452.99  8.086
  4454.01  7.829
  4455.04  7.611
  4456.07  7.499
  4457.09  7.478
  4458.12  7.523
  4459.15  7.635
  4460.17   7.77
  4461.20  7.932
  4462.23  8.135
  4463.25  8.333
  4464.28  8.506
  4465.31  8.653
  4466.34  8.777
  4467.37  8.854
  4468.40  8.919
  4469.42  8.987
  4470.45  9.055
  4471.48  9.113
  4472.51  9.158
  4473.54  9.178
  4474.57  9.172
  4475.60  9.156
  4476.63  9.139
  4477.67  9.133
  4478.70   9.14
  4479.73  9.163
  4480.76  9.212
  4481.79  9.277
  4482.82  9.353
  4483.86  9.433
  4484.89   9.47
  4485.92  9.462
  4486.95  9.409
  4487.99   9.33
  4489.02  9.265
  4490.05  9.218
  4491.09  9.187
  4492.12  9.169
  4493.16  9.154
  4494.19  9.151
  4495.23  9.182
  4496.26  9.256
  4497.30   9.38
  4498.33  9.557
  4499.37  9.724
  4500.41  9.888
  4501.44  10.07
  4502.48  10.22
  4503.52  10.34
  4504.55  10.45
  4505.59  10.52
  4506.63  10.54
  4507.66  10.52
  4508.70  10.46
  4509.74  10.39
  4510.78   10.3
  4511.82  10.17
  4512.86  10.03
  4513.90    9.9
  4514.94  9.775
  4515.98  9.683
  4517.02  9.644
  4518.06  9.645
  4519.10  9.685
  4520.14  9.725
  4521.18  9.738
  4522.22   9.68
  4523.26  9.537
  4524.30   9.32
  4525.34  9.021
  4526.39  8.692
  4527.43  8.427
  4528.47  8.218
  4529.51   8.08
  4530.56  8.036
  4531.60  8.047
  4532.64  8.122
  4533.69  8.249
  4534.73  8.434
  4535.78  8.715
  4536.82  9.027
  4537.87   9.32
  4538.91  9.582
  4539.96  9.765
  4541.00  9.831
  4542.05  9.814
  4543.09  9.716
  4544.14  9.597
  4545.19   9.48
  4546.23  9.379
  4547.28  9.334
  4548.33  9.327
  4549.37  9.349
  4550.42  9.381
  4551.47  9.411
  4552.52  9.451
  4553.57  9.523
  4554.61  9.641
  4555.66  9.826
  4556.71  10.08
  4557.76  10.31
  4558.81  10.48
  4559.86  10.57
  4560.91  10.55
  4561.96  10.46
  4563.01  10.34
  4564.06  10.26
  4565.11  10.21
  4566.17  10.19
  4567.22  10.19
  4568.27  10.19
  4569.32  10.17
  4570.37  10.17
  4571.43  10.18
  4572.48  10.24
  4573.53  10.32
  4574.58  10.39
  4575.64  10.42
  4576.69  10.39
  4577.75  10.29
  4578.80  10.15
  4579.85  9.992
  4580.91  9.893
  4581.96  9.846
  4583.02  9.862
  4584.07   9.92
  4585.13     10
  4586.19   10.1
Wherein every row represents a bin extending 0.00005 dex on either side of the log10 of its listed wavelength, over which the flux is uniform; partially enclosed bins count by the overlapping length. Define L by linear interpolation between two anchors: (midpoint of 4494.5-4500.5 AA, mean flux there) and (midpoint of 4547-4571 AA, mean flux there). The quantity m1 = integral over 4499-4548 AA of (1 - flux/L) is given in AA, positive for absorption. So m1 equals 0.8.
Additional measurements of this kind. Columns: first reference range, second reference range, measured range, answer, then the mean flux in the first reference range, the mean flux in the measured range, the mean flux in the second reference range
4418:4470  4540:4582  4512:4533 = 0.58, 8.33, 9.18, 9.99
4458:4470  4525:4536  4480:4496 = -1.77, 8.37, 9.28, 8.34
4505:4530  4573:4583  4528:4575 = 1.67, 9.66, 9.6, 10.2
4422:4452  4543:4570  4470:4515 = -2.31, 8.44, 9.59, 9.91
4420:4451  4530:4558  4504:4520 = -1.92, 8.43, 10.1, 9.28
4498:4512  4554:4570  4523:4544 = 2.73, 10.2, 8.9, 10.2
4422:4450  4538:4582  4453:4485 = 0.72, 8.43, 8.65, 9.97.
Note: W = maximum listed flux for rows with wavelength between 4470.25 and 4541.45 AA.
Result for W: 10.54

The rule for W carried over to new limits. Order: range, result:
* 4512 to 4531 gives 10.03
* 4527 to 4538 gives 9.32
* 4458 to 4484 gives 9.433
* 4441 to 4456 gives 8.958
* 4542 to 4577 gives 10.57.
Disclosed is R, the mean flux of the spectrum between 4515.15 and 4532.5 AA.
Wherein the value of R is 9.07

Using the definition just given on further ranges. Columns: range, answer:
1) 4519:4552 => 9.12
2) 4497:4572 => 9.67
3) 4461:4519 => 9.44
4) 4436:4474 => 8.5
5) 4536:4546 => 9.54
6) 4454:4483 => 8.62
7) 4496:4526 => 9.9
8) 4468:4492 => 9.22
